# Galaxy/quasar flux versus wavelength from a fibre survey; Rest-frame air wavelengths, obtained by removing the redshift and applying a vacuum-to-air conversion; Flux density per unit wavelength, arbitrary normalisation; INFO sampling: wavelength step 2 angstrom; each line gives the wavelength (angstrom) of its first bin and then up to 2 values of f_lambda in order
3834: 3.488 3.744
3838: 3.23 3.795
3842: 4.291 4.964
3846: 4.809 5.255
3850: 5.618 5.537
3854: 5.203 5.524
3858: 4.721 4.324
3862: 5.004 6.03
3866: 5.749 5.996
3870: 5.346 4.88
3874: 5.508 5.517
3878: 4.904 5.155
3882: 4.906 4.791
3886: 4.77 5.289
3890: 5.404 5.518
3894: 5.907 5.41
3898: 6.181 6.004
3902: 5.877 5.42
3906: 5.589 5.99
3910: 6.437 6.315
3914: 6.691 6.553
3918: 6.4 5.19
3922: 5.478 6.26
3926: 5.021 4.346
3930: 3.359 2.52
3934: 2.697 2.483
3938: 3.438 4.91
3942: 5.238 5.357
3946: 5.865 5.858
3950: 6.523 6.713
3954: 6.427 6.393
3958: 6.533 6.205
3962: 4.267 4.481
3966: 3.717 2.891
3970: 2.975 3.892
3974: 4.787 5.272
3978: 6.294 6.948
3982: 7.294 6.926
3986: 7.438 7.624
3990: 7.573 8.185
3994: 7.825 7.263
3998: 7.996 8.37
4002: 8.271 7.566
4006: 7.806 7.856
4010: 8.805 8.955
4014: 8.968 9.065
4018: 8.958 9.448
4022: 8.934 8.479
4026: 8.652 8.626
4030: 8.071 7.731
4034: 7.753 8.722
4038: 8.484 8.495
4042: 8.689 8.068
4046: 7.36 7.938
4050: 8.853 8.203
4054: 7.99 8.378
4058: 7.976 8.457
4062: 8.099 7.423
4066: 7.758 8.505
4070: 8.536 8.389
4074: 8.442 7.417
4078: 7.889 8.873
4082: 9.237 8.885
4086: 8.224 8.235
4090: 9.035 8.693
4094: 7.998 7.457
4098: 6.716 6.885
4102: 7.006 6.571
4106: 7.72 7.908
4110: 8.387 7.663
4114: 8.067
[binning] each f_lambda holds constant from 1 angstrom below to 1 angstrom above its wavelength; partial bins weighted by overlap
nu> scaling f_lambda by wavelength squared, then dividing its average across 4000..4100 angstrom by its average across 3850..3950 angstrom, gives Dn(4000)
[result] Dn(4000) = 1.70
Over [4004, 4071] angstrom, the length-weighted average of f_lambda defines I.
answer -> 8.35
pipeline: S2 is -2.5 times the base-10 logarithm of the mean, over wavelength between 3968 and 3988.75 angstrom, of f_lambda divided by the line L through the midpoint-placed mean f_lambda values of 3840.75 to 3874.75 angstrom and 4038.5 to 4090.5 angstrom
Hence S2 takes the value 0.21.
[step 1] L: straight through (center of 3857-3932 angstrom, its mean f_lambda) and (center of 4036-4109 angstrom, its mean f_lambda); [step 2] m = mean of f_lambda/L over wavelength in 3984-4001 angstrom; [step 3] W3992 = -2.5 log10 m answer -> -0.13 mag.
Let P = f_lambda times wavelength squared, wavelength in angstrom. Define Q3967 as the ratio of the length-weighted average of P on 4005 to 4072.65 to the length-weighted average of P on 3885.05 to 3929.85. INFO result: 1.57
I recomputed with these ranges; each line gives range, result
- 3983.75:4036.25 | 8.23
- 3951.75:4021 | 6.86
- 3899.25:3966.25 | 5.33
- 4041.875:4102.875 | 8.11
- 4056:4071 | 8.13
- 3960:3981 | 4.63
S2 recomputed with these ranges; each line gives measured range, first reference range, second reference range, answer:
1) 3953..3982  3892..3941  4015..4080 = 0.24 mag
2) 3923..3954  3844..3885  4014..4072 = 0.35 mag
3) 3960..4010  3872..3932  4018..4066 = 0.12 mag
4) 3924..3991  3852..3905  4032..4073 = 0.26 mag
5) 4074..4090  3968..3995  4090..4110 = -0.15 mag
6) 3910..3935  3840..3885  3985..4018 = 0.24 mag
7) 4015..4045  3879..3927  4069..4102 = -0.16 mag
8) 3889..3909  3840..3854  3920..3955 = -0.17 mag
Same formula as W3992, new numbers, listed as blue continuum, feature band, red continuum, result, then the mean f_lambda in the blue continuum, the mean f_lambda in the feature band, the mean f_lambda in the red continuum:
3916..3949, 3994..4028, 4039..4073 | -0.217 mag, 4.71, 8.45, 8.18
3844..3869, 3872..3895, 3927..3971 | -0.022 mag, 5.3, 5.23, 4.69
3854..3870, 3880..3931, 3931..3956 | -0.094 mag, 5.33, 5.56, 4.9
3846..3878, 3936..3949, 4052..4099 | 0.290 mag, 5.32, 4.91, 8.2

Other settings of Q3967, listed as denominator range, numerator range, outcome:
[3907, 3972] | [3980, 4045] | 1.67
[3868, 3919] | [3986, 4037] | 1.56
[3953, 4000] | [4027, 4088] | 1.41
